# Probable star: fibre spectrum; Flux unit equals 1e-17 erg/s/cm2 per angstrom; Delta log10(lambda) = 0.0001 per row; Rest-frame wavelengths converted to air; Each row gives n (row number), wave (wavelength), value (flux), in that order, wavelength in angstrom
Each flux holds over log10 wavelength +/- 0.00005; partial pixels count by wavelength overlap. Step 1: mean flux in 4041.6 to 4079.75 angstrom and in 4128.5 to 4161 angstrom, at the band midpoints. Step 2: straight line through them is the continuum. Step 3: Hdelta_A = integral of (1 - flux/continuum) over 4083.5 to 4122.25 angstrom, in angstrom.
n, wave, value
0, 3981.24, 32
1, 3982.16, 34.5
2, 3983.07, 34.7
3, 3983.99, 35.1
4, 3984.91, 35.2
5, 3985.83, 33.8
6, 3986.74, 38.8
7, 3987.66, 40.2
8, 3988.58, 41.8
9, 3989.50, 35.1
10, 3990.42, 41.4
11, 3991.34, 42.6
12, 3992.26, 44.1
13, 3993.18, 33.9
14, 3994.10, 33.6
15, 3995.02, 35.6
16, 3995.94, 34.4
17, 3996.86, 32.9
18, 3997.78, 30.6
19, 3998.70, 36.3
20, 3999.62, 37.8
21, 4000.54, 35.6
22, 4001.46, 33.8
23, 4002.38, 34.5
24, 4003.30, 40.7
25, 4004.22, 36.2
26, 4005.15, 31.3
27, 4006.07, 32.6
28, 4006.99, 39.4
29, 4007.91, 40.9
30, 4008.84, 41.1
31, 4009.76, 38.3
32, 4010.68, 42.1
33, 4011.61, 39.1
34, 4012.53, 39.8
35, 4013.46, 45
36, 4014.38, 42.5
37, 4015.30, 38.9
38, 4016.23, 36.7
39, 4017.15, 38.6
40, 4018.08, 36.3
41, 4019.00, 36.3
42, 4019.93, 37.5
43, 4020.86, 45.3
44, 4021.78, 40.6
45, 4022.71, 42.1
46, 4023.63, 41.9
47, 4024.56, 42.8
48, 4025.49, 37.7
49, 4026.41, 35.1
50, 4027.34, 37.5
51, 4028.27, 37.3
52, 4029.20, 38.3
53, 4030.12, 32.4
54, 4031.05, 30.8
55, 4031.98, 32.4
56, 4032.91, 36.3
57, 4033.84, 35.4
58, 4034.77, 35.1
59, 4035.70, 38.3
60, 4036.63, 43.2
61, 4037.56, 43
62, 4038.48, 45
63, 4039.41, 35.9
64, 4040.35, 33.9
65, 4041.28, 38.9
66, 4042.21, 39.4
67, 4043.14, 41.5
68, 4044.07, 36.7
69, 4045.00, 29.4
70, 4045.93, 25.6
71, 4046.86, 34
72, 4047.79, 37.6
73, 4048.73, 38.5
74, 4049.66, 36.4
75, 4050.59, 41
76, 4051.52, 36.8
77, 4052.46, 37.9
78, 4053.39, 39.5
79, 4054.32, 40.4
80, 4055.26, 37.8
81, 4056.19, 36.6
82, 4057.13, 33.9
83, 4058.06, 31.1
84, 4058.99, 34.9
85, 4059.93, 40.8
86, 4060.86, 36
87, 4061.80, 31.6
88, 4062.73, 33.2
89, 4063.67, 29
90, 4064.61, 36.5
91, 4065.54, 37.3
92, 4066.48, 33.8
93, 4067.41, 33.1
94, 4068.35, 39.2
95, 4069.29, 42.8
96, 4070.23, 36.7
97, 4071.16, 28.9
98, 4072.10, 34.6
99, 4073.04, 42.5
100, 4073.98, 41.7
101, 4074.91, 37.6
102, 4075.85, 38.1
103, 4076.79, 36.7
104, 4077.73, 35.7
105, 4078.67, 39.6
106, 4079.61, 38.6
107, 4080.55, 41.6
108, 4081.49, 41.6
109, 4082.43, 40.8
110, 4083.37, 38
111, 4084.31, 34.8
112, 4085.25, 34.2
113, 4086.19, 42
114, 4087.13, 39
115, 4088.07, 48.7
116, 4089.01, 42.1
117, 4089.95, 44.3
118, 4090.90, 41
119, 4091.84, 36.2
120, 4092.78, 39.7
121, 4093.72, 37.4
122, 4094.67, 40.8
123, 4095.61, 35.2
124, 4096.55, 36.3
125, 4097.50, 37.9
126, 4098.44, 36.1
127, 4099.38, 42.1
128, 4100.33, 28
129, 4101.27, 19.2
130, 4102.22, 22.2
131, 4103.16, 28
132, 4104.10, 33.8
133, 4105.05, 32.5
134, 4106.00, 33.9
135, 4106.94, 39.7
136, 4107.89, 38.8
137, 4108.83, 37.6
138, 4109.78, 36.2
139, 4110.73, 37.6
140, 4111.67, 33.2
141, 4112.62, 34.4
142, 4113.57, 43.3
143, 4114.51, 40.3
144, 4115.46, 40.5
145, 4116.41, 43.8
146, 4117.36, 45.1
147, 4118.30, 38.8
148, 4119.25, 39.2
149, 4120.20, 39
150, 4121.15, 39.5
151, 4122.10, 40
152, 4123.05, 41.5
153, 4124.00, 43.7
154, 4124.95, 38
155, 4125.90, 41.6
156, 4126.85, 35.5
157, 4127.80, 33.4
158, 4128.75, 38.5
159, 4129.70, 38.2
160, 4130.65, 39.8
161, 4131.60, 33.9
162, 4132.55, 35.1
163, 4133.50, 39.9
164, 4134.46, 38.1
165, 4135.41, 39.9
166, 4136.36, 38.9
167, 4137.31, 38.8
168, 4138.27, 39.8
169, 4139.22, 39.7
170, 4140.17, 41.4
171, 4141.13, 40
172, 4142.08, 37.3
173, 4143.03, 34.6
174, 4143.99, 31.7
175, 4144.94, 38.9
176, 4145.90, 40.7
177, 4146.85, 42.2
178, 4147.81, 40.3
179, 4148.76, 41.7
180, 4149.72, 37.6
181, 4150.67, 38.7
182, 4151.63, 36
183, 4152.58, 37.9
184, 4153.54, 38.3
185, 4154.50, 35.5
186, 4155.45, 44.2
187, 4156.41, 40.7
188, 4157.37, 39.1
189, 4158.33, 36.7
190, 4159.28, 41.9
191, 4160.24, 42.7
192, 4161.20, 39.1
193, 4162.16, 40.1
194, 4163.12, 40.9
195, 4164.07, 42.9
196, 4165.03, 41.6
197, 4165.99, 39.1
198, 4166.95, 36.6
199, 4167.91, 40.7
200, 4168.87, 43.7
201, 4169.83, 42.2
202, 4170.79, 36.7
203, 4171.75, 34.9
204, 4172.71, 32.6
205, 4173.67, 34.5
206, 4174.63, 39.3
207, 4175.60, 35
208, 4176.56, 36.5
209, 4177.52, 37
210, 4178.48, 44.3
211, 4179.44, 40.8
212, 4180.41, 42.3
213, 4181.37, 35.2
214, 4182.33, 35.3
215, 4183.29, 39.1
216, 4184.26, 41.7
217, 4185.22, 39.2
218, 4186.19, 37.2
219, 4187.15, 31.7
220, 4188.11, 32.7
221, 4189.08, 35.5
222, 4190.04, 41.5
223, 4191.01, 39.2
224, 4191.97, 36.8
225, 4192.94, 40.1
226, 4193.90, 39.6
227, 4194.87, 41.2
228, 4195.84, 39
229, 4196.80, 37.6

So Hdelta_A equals 0.3 angstrom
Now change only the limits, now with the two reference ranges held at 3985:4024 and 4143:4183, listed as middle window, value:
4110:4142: -0.3 angstrom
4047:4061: 0.4 angstrom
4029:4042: 0.4 angstrom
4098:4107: 1.7 angstrom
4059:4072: 1.1 angstrom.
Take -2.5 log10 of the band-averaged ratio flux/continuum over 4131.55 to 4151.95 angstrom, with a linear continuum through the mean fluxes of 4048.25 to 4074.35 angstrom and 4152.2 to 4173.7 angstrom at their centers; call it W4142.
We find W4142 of 0.01 mag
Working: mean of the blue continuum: 36.5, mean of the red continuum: 39.3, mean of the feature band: 38.5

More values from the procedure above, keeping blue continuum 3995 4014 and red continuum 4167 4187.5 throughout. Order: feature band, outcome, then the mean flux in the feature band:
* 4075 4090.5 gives -0.06 mag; 39.7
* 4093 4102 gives 0.09 mag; 34.5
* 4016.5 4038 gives -0.02 mag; 38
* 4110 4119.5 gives -0.05 mag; 39.6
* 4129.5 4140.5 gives -0.02 mag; 38.6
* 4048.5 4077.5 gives 0.03 mag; 36.6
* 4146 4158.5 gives -0.04 mag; 39.2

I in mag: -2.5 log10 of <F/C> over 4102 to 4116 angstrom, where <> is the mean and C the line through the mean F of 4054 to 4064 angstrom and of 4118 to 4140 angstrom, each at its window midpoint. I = 0.06 mag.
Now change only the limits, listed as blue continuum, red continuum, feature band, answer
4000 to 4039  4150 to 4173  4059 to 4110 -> 0.06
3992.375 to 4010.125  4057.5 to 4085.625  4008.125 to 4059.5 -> -0.05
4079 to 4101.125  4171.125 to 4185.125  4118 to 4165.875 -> -0.03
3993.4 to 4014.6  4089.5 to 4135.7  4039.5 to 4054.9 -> 0.01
